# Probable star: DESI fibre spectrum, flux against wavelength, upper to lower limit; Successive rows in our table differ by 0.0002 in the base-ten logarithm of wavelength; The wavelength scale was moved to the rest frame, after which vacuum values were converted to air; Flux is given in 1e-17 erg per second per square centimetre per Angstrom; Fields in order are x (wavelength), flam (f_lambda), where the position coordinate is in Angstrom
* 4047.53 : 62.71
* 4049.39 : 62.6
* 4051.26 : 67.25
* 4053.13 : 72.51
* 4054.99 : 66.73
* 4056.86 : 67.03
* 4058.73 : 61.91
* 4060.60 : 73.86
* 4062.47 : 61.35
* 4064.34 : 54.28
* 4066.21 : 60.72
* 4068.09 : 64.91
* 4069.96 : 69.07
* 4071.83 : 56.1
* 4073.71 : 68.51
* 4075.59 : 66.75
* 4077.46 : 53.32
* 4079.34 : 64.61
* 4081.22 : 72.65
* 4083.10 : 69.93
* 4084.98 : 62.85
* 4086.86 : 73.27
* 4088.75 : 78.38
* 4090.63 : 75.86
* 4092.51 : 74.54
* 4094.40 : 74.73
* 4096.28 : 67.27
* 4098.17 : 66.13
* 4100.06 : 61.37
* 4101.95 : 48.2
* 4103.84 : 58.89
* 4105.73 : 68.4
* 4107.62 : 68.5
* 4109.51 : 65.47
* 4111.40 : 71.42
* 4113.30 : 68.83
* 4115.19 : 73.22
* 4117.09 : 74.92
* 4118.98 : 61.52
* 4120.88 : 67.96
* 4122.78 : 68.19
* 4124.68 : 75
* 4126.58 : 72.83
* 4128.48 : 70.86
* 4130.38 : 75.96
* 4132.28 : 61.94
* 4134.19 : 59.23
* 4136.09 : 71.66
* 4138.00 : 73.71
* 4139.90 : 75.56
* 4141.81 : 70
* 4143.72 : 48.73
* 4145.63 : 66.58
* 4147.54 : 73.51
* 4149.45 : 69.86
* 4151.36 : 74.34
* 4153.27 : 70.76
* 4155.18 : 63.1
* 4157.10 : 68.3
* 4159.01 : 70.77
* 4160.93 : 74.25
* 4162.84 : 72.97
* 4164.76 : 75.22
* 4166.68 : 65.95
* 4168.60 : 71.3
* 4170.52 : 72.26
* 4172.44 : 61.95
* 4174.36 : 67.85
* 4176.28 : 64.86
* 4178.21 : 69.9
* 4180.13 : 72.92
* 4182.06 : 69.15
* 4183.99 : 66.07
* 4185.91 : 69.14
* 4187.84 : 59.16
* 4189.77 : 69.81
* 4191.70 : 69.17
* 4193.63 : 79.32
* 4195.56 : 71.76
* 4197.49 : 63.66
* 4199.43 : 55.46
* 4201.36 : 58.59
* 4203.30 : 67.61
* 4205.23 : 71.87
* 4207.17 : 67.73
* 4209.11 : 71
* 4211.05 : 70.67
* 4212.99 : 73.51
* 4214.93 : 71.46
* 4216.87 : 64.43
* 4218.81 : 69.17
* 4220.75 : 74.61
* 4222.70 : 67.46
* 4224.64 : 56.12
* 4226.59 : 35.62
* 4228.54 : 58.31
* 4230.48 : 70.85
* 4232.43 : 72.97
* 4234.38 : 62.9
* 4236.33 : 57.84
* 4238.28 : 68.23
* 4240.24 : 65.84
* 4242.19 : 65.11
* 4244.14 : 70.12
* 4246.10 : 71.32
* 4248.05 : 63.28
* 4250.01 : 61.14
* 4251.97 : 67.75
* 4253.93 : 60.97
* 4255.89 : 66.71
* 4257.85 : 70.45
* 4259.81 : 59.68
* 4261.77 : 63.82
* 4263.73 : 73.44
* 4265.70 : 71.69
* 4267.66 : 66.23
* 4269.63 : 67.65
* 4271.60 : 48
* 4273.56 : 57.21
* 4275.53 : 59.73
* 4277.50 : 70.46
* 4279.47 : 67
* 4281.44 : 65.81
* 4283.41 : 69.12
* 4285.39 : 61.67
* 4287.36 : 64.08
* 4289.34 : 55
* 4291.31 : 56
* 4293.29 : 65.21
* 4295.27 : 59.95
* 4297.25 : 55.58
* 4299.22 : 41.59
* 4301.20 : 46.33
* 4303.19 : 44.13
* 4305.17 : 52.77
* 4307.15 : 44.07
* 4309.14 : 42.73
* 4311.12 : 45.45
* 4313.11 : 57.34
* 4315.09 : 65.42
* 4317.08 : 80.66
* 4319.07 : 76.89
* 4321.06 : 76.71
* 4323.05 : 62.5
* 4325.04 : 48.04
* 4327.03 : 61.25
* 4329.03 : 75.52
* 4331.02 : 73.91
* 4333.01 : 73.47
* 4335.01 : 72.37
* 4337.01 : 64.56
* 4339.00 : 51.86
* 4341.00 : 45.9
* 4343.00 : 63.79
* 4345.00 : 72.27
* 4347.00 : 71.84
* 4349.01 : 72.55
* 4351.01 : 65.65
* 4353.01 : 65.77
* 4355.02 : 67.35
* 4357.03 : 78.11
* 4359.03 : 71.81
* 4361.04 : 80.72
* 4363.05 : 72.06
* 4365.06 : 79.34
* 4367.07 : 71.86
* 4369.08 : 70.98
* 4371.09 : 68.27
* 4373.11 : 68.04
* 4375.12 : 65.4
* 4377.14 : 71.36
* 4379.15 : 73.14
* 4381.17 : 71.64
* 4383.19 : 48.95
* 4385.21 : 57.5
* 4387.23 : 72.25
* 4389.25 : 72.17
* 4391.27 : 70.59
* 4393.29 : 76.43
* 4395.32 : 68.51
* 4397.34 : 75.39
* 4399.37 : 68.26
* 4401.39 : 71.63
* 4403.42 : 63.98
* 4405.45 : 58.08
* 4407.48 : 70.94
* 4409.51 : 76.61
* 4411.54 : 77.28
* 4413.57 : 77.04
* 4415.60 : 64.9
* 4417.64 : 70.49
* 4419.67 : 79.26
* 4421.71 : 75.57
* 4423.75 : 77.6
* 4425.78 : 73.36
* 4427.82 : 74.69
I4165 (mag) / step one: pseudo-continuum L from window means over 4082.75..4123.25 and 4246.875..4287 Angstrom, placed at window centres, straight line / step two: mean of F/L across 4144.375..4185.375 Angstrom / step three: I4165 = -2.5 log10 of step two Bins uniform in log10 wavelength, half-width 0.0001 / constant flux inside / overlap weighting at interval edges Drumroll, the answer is -0.042 mag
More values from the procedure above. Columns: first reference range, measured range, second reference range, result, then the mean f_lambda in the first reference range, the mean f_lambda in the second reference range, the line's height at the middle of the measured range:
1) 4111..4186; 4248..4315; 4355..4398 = 0.177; 69.3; 70.6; 70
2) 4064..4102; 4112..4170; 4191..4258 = -0.053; 66.5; 66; 66.3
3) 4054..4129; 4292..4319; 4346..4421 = 0.260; 67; 70.5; 69.5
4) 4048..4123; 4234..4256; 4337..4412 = 0.044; 66.6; 68.8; 67.8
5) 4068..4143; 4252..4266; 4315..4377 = 0.034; 68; 68.9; 68.6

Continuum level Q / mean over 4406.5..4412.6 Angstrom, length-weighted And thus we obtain 75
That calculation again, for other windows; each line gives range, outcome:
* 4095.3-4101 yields 65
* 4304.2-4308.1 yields 48.5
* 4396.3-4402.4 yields 71.8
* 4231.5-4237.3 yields 64.5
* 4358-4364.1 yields 75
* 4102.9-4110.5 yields 65.4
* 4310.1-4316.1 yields 56.1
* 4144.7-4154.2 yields 71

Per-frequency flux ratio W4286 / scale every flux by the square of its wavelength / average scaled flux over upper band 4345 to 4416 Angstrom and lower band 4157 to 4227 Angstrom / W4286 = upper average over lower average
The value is 1.1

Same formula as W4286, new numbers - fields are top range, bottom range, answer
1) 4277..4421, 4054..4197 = 1.08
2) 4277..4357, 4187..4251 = 0.98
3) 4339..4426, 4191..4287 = 1.14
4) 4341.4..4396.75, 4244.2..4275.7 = 1.14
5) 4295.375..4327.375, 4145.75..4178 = 0.87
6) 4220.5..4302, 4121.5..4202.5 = 0.96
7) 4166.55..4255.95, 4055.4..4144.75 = 1.05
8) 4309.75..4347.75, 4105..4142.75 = 1.03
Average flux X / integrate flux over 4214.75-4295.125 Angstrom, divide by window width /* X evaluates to 64.1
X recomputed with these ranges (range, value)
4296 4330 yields 57.5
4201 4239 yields 65.6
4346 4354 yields 69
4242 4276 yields 64.7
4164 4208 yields 67.8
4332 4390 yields 68.3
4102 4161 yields 68.5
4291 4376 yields 64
